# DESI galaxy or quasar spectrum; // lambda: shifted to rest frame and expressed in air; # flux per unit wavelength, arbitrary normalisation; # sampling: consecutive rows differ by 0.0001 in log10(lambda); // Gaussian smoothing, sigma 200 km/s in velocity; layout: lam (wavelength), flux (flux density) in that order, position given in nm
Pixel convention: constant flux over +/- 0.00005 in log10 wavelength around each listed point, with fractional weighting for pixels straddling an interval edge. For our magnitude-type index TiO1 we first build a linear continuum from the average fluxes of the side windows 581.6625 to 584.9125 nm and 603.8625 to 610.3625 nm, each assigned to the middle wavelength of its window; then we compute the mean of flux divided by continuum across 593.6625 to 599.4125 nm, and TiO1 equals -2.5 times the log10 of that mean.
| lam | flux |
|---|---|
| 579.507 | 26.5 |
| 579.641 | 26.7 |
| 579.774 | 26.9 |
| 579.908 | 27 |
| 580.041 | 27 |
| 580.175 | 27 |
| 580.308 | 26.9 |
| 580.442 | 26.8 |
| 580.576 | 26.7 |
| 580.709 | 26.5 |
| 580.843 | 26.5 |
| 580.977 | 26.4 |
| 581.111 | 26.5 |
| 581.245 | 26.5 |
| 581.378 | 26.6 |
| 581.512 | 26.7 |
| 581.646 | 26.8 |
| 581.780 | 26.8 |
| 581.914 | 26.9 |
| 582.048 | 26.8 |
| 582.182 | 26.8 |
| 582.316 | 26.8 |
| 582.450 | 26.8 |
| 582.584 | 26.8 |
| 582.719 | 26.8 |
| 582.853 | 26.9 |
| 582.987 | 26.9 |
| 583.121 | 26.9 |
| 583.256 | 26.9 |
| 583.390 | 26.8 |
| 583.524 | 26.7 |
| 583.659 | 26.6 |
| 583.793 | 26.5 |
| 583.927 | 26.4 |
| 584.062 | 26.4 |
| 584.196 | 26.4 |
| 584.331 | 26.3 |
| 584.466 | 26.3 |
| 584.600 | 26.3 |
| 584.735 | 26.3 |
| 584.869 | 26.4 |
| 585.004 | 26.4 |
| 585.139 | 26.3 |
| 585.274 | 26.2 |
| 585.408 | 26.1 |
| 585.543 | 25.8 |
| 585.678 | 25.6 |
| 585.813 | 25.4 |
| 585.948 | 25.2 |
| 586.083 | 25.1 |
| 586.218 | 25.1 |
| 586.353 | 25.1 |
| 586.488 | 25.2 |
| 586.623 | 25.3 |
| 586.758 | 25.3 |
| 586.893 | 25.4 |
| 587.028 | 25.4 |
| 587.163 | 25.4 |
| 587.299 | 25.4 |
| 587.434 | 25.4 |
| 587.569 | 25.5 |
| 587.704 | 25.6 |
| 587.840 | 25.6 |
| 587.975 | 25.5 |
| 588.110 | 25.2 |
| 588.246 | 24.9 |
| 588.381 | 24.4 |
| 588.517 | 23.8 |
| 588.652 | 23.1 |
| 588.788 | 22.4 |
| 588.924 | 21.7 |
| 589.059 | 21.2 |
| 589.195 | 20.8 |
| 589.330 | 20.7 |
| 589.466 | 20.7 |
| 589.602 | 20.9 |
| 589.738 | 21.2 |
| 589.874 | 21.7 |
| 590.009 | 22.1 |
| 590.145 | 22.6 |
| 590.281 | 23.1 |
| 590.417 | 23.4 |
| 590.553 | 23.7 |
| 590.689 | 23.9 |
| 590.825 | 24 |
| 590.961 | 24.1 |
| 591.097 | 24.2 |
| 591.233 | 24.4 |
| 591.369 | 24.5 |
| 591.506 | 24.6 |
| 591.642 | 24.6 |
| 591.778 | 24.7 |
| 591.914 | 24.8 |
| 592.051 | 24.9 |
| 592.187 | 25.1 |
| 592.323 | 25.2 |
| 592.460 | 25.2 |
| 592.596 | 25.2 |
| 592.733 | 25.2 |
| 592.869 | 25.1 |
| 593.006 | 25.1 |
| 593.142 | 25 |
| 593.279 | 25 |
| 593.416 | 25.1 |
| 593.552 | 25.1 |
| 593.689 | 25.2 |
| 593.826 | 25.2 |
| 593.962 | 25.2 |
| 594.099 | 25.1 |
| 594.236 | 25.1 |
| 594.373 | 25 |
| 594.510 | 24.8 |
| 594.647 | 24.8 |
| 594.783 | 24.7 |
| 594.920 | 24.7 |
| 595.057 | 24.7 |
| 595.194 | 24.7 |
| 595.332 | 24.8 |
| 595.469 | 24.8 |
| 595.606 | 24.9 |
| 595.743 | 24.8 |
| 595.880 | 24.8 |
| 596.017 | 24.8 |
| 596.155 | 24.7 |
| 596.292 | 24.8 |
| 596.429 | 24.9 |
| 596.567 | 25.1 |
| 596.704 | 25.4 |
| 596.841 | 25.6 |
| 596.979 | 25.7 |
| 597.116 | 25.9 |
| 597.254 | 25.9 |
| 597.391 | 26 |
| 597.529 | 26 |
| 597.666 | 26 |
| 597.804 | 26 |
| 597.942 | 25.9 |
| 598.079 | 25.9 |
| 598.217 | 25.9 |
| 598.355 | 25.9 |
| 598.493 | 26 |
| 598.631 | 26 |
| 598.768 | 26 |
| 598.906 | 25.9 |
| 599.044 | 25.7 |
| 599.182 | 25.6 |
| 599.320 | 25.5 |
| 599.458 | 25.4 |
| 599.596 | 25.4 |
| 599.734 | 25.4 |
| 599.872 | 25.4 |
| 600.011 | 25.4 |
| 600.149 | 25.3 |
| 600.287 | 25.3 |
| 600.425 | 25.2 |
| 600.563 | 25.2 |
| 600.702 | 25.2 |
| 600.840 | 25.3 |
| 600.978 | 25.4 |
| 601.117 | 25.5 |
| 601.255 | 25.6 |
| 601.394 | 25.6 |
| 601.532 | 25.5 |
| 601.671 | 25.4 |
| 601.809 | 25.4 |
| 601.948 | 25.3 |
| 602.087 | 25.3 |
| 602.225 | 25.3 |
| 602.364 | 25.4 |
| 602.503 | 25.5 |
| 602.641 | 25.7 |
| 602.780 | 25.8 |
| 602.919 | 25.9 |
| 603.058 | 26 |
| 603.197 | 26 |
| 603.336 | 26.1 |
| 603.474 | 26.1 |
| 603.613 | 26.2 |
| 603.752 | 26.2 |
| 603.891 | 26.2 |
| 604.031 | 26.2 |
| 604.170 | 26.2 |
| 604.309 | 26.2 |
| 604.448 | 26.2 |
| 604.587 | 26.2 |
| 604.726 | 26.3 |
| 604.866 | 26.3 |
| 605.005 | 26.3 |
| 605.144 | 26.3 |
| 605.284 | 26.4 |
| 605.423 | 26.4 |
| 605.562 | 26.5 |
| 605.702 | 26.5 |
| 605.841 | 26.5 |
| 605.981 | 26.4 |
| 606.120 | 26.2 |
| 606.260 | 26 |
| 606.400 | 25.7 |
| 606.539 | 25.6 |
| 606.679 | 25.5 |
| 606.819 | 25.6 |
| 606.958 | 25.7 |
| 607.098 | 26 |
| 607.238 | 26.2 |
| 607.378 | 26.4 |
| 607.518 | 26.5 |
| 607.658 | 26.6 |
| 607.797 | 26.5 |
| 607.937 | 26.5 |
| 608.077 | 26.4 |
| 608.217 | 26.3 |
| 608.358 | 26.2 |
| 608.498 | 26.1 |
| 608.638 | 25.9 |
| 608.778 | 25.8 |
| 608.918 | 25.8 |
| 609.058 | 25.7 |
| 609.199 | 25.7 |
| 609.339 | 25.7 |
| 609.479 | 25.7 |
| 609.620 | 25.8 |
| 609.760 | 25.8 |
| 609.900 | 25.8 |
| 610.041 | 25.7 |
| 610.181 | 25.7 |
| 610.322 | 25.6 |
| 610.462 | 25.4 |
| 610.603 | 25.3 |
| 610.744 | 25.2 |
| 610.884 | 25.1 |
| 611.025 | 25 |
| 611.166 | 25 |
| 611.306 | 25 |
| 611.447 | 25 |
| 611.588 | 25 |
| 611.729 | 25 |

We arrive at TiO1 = 0.04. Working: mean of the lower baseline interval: 26.7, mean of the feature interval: 25.3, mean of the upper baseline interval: 26.1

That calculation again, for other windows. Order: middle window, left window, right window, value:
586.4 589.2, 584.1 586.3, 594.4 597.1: 0.05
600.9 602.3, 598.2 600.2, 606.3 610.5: 0.01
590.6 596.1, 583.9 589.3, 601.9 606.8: 0.03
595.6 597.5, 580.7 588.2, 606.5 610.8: 0.03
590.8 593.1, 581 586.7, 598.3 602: 0.05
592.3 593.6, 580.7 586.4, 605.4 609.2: 0.05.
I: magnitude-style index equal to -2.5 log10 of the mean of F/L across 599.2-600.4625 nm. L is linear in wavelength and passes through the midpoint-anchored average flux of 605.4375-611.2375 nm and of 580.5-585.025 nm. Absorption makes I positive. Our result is 0.03 mag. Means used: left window 26.6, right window 25.9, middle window 25.4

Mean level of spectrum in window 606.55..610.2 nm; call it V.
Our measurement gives 26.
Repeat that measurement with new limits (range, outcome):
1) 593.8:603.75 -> 25.4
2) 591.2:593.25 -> 24.9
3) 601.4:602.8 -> 25.5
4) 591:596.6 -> 24.9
